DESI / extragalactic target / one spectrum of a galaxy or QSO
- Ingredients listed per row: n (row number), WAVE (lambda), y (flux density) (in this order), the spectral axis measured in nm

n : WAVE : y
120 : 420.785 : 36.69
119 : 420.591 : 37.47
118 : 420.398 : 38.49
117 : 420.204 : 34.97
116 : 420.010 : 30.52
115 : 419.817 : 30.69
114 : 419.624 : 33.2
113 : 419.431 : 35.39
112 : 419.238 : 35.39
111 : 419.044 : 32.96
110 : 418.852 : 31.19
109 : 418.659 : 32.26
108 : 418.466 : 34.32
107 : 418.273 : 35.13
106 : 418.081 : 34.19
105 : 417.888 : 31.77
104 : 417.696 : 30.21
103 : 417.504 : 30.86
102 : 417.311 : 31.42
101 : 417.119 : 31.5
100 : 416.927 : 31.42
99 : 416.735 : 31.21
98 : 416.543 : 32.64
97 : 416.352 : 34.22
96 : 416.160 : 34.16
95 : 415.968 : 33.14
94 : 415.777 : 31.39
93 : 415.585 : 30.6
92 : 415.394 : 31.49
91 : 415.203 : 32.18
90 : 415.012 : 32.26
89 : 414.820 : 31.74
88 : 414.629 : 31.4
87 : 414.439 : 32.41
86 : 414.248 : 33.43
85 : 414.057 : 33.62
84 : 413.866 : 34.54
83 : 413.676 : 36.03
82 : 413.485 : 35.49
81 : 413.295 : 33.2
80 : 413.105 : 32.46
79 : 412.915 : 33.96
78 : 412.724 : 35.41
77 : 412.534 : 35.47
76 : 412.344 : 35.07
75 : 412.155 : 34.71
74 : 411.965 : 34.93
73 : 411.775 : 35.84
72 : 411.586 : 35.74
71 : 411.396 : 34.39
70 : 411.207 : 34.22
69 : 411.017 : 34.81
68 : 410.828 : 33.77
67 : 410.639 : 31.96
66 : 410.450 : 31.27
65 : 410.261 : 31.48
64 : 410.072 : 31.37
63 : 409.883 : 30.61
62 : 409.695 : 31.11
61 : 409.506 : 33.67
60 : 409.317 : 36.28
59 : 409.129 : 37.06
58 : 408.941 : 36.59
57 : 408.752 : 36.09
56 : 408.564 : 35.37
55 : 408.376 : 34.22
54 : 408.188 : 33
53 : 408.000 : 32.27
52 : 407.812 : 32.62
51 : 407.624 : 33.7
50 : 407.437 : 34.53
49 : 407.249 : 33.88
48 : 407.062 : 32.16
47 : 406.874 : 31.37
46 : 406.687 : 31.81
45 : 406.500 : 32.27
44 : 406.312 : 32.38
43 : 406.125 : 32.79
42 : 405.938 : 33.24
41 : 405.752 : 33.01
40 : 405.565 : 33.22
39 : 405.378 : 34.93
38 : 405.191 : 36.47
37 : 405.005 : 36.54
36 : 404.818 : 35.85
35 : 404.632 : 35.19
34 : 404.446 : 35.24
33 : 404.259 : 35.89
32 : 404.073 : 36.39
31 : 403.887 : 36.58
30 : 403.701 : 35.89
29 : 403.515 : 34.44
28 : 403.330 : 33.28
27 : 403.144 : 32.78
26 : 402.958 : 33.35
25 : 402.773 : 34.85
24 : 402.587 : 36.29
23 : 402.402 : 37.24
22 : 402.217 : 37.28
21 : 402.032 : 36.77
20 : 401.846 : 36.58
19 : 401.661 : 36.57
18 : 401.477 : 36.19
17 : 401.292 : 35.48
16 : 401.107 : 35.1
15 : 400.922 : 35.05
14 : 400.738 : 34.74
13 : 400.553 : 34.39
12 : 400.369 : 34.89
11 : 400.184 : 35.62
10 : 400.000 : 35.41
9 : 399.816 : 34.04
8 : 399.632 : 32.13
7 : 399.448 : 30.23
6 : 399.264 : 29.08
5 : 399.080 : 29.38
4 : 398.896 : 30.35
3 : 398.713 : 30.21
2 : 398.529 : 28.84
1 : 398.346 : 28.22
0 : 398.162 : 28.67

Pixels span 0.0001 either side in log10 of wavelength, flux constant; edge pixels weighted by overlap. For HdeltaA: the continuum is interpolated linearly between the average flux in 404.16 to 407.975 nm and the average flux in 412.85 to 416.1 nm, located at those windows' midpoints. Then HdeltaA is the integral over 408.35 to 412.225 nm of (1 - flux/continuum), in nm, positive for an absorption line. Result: -0.08 nm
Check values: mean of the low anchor 33.8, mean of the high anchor 32.9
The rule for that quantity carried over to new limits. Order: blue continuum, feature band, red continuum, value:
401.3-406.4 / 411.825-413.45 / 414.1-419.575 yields -0.053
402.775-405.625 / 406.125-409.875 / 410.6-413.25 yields 0.128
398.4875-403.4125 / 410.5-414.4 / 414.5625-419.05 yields -0.200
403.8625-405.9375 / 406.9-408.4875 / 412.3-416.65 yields 0.066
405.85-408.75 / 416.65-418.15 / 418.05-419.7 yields 0.096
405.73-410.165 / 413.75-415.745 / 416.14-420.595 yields 0.048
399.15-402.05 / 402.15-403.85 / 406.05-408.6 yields -0.058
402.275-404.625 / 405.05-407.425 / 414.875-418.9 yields 0.094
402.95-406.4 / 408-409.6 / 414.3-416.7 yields -0.065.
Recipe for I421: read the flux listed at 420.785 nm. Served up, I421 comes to 36.69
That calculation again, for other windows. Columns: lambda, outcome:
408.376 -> 34.22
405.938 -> 33.24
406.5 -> 32.27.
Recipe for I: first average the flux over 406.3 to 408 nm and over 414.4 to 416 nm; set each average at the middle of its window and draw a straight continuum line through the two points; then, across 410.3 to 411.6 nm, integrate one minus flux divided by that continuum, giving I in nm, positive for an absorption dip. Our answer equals -0.050 nm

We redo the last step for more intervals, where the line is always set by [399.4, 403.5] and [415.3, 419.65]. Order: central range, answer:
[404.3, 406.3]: -0.01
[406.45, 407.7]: 0.05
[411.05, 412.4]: -0.06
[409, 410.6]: 0.04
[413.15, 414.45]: -0.04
